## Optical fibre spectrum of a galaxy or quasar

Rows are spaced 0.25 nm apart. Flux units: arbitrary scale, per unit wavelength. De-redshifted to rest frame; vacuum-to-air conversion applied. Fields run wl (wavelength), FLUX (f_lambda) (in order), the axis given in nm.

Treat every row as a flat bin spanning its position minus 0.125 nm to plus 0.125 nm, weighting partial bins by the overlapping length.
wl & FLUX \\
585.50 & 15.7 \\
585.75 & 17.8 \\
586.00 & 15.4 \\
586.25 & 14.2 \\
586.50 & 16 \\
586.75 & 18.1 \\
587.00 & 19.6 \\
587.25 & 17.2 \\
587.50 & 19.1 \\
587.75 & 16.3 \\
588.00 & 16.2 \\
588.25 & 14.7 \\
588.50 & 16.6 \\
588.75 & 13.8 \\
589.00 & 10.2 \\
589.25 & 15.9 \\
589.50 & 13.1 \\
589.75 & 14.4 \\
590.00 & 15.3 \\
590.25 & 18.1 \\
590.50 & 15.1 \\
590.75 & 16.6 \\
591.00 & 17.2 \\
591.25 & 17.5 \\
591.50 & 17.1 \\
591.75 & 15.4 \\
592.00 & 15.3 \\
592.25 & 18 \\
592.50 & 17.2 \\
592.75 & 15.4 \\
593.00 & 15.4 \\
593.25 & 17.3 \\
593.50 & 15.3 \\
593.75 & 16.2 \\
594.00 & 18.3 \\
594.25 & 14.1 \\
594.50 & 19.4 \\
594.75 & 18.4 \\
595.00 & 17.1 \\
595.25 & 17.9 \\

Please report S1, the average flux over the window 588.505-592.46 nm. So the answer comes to 15.6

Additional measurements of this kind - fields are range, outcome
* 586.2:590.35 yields 15.8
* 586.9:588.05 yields 17.7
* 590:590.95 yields 16.5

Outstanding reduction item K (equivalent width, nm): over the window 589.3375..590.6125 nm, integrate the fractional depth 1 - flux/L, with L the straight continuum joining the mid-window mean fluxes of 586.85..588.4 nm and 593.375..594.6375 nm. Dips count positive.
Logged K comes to 0.133 nm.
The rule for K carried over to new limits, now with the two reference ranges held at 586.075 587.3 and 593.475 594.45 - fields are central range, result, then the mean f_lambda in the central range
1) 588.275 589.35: 0.17 nm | 14.1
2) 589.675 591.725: 0.02 nm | 16.4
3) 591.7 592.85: 0.01 nm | 16.3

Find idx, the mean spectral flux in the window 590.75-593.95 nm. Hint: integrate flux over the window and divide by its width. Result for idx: 16.5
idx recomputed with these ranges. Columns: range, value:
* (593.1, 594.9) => 17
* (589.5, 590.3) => 15.3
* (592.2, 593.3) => 16.5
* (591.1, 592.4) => 16.7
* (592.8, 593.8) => 16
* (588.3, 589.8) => 14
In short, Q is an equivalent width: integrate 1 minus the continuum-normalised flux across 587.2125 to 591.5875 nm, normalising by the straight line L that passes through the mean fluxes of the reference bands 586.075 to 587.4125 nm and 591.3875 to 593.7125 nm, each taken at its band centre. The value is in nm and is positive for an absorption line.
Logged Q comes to 0.238 nm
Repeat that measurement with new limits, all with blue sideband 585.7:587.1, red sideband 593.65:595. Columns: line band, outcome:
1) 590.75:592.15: 0.05 nm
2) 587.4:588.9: 0.08 nm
